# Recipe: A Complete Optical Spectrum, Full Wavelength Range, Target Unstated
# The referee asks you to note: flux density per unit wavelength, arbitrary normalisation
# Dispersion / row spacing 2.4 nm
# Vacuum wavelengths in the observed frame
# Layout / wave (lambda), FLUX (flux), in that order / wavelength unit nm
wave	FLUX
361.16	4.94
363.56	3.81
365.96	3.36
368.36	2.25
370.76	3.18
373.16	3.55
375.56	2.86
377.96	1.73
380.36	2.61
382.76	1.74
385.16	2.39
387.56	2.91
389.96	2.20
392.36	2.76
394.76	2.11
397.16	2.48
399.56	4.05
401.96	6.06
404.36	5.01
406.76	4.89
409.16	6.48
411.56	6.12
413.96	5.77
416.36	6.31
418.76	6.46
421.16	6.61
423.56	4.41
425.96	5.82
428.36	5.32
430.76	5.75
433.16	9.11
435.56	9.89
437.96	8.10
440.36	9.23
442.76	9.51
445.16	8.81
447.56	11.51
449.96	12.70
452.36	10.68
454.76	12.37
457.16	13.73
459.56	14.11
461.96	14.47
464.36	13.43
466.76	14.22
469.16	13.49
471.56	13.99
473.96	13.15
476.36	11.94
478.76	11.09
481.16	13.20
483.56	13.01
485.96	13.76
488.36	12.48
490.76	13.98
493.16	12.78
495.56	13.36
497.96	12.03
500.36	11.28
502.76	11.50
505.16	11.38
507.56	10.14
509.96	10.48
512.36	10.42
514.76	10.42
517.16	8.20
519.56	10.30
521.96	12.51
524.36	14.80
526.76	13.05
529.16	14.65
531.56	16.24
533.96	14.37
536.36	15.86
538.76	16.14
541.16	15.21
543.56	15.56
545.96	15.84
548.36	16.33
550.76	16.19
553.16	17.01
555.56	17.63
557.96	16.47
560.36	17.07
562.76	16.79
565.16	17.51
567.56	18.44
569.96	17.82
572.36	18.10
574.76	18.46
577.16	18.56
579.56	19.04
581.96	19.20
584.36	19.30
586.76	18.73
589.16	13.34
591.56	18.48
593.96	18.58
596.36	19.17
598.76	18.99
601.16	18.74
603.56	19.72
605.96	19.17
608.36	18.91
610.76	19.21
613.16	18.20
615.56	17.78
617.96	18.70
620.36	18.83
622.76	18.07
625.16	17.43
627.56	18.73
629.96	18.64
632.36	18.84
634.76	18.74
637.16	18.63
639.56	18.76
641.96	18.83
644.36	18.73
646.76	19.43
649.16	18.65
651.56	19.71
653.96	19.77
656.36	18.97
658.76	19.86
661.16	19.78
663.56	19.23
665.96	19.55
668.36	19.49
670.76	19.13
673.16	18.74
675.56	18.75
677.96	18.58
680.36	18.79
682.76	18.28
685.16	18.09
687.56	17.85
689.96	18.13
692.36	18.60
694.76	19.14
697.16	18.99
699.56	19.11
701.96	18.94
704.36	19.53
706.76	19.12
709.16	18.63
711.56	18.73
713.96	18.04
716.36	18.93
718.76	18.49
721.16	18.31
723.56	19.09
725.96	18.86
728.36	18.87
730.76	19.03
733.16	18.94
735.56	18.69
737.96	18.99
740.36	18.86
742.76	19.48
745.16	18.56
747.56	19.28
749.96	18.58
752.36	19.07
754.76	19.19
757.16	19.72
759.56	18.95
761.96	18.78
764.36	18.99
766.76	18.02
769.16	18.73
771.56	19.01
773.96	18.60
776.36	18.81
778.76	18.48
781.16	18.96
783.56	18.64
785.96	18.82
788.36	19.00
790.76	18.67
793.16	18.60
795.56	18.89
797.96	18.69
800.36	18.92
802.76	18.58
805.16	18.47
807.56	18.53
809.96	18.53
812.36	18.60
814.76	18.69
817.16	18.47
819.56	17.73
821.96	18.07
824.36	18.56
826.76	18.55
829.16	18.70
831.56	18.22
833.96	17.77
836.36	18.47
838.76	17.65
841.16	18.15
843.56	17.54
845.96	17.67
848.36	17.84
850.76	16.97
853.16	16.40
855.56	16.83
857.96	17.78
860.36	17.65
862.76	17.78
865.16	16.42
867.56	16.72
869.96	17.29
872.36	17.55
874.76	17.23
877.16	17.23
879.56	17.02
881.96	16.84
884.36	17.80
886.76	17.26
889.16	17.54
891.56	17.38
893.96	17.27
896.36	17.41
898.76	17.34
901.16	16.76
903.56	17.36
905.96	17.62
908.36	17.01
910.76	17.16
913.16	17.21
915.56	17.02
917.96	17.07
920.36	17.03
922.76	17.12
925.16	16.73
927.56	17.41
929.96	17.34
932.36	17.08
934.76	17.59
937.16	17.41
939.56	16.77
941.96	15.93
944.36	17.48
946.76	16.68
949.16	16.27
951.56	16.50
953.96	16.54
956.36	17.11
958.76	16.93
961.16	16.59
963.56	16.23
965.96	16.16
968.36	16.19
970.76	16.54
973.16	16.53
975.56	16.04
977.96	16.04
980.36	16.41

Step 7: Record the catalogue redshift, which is 0.00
